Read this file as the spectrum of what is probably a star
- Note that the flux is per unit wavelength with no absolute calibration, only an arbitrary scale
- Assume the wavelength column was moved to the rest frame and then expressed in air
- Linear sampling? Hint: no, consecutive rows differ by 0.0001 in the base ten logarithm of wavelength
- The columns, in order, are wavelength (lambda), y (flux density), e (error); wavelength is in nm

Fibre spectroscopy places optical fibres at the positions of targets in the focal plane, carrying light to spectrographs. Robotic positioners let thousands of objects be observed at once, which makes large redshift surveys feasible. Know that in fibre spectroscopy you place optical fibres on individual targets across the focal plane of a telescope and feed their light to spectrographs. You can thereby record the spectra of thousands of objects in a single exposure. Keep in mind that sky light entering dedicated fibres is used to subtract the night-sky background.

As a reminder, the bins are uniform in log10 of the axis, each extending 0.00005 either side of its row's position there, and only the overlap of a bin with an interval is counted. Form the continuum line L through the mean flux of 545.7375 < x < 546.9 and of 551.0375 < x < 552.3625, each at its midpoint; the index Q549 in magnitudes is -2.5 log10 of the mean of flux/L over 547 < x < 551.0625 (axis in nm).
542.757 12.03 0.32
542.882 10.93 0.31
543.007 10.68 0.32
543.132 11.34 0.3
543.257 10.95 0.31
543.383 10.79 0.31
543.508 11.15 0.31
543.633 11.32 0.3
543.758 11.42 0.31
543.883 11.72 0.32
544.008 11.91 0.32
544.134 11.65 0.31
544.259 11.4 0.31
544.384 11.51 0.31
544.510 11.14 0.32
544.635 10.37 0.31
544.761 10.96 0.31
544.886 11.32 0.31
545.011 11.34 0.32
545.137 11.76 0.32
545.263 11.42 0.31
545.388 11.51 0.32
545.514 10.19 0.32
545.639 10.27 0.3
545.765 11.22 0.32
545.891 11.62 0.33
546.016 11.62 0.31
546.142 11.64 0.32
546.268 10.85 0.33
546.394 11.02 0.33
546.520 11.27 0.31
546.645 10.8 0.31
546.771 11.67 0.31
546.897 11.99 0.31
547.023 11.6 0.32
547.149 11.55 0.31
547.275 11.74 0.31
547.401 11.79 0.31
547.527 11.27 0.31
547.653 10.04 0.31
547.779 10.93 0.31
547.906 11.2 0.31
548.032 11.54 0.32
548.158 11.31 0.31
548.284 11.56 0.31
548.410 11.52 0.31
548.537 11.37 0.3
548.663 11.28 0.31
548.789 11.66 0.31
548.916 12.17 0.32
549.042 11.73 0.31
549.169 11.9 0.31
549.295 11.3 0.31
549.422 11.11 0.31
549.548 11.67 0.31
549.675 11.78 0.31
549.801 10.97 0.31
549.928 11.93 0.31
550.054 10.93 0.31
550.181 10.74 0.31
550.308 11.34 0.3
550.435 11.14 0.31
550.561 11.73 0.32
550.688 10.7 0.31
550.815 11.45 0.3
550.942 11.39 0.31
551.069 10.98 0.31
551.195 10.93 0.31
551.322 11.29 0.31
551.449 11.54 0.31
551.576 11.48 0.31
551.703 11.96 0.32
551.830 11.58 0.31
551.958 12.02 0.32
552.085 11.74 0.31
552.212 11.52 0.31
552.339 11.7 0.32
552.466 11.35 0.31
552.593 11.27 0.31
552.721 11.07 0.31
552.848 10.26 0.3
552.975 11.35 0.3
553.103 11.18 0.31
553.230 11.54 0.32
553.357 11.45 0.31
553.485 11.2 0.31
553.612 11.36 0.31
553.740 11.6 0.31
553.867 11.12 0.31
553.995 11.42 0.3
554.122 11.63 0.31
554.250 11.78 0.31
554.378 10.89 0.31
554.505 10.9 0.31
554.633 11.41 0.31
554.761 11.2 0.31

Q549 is 0.01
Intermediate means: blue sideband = 11.3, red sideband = 11.5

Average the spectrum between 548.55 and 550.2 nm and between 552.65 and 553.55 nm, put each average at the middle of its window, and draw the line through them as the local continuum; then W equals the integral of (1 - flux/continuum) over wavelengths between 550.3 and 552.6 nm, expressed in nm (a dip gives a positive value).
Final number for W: -0.03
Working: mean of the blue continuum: 11.5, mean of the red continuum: 11.1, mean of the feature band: 11.4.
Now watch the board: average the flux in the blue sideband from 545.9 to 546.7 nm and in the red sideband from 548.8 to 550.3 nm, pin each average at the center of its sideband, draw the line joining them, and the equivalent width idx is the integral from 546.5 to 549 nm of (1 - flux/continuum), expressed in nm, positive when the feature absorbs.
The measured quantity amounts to -0.02 nm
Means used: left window 11.2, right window 11.5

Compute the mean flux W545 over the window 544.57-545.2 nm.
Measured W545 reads 11.2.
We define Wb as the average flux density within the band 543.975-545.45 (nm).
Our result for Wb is 11.3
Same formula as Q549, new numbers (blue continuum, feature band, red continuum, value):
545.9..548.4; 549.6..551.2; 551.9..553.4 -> 0.01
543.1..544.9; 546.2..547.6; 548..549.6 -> 0.00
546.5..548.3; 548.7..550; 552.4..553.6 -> -0.03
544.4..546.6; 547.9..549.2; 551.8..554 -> -0.03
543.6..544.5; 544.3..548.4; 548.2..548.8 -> 0.02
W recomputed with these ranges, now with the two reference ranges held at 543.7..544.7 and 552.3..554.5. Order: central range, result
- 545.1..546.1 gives 0.02 nm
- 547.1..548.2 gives 0.01 nm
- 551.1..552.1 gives -0.02 nm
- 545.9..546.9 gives 0.00 nm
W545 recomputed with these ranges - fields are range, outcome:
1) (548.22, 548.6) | 11.5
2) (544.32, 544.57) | 11.3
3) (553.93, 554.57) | 11.3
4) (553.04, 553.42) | 11.4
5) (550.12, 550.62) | 11.2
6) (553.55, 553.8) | 11.5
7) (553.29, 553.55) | 11.3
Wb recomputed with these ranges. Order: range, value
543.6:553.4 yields 11.4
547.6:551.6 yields 11.3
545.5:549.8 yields 11.4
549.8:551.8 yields 11.3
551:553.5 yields 11.4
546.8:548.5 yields 11.4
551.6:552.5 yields 11.7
